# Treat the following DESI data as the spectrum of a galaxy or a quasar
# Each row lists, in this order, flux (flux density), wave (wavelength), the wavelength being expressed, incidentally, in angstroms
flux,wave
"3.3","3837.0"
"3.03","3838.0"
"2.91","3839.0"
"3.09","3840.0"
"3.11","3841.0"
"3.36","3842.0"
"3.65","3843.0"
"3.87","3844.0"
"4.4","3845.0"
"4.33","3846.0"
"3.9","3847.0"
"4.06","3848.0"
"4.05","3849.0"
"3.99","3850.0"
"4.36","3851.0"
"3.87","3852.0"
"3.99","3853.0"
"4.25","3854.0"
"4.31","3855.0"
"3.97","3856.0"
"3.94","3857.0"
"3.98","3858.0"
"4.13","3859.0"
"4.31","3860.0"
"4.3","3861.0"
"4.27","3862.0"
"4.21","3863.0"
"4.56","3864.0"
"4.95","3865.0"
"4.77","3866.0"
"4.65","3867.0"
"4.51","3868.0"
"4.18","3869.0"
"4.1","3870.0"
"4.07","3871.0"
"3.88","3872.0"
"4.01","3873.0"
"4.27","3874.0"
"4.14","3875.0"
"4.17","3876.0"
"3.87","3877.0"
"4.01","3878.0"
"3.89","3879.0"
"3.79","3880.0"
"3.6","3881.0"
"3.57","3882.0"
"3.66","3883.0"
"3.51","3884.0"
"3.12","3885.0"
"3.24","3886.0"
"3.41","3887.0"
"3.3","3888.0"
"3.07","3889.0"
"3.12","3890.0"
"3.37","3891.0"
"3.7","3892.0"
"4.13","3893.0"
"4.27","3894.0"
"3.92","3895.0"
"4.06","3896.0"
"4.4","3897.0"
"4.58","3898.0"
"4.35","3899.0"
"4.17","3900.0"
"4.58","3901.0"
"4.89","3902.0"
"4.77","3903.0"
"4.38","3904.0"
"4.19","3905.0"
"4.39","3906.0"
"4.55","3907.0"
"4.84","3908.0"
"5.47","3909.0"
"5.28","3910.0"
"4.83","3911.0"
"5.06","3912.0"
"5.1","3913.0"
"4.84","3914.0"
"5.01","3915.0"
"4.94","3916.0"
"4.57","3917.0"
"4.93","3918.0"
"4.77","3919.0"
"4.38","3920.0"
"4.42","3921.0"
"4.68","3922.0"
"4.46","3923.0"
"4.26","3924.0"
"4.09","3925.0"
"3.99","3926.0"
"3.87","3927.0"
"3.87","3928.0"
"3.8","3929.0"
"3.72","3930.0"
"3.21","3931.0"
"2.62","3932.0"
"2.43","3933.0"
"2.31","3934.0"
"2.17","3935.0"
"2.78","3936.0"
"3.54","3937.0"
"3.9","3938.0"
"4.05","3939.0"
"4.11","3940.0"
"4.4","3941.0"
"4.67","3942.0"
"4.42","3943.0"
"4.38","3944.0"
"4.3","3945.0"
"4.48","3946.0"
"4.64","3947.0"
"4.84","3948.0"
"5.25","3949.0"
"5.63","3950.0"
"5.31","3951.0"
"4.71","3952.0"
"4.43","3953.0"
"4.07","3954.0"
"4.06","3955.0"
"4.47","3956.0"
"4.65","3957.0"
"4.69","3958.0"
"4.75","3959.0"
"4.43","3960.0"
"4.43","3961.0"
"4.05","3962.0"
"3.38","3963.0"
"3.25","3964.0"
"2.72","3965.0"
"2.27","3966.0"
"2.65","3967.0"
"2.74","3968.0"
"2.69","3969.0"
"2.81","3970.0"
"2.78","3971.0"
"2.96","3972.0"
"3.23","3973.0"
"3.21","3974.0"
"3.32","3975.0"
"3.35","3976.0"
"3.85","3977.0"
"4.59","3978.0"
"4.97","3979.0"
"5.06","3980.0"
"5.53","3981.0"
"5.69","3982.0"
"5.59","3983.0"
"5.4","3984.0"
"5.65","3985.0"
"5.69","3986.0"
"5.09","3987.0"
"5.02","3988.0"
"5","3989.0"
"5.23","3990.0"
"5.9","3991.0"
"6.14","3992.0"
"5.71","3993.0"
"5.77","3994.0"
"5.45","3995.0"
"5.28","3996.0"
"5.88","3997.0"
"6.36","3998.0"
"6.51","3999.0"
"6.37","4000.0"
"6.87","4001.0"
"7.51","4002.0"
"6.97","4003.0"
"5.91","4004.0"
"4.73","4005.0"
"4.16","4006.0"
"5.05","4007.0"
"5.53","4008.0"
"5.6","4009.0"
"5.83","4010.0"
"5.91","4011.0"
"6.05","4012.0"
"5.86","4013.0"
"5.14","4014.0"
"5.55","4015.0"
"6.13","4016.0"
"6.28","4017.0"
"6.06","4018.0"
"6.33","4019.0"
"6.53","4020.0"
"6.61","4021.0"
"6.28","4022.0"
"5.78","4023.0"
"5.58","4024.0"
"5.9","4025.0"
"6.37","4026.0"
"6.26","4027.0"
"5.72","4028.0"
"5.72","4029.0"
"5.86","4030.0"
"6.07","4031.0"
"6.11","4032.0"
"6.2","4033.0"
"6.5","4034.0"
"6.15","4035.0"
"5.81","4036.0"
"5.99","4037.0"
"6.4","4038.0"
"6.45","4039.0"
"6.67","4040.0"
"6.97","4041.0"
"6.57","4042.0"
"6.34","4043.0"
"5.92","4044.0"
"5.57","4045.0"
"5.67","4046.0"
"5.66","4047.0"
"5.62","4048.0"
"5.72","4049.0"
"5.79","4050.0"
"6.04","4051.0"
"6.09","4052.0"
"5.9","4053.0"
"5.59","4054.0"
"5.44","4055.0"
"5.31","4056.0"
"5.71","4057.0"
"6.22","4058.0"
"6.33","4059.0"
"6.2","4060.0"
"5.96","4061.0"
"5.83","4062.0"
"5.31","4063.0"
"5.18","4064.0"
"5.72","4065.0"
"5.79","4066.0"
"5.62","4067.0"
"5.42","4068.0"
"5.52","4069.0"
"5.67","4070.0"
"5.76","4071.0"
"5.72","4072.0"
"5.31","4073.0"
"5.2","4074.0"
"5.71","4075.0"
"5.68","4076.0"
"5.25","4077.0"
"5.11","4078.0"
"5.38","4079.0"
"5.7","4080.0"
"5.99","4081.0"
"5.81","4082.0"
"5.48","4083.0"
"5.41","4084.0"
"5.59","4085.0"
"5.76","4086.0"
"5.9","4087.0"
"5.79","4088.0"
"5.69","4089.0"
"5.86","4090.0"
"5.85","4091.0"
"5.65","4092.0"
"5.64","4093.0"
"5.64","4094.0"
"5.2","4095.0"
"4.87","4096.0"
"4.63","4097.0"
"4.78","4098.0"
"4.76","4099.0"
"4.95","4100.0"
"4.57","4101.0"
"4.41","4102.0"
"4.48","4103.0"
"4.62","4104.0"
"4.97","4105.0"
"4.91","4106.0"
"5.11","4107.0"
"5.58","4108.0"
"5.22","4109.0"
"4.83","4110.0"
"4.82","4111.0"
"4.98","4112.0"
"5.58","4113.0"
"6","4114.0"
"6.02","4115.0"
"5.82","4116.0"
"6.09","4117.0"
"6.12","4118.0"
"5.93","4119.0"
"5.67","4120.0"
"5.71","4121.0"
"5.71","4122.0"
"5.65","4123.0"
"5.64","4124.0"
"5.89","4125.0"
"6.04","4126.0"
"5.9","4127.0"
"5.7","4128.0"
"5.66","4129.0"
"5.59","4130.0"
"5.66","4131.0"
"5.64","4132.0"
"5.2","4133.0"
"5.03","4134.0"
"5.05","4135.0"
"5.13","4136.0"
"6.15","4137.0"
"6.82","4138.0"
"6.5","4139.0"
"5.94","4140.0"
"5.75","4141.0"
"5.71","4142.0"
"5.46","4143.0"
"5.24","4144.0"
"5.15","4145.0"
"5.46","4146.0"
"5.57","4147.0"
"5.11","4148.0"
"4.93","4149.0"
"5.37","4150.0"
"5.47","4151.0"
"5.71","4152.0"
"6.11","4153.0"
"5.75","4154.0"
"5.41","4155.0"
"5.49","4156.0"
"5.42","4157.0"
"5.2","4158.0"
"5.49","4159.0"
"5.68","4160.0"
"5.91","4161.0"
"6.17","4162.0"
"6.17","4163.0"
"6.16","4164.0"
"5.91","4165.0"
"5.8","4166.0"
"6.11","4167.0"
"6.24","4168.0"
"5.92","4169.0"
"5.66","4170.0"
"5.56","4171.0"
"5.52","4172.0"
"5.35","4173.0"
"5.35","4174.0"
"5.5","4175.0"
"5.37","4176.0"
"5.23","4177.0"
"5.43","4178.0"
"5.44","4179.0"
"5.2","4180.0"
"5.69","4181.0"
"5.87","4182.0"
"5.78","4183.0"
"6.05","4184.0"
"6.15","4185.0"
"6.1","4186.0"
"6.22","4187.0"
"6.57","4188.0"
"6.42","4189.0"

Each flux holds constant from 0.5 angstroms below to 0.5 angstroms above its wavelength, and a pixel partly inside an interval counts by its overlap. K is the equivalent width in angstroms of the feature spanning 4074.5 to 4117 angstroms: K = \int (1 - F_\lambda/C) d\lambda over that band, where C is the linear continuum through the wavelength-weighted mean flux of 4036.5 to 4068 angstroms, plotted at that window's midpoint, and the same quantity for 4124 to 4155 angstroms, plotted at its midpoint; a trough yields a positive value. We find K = 3.1 angstroms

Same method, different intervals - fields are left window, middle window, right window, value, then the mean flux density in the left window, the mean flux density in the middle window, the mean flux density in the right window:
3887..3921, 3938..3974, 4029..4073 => 6.7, 4.42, 4.01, 5.91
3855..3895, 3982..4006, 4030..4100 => -3.4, 3.95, 5.79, 5.74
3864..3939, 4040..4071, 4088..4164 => -4.8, 4.08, 5.84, 5.49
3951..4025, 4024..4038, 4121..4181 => -2.4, 5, 6.05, 5.63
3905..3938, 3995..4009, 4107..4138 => -3.4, 4.16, 5.9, 5.61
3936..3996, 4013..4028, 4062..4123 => -3.7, 4.39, 6.04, 5.43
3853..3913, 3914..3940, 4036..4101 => 3.6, 4.16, 3.89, 5.68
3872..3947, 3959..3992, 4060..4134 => 2.9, 4.08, 4.18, 5.48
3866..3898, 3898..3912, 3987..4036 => -1.5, 3.86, 4.68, 5.9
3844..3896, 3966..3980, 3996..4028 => 5.4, 3.99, 3.34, 5.98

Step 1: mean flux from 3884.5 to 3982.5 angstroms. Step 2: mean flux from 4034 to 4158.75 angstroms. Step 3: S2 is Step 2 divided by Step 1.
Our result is 1.37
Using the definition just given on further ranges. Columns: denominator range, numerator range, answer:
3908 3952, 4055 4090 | 1.32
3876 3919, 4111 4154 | 1.34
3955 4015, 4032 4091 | 1.20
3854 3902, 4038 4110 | 1.39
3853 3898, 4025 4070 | 1.49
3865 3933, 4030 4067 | 1.43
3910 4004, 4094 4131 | 1.19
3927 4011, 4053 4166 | 1.23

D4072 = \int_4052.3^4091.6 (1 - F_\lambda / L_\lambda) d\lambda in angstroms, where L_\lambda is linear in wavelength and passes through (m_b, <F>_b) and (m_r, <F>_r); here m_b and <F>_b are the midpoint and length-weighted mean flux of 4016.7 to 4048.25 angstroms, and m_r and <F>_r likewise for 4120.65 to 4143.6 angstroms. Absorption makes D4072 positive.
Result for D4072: 2.0 angstroms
